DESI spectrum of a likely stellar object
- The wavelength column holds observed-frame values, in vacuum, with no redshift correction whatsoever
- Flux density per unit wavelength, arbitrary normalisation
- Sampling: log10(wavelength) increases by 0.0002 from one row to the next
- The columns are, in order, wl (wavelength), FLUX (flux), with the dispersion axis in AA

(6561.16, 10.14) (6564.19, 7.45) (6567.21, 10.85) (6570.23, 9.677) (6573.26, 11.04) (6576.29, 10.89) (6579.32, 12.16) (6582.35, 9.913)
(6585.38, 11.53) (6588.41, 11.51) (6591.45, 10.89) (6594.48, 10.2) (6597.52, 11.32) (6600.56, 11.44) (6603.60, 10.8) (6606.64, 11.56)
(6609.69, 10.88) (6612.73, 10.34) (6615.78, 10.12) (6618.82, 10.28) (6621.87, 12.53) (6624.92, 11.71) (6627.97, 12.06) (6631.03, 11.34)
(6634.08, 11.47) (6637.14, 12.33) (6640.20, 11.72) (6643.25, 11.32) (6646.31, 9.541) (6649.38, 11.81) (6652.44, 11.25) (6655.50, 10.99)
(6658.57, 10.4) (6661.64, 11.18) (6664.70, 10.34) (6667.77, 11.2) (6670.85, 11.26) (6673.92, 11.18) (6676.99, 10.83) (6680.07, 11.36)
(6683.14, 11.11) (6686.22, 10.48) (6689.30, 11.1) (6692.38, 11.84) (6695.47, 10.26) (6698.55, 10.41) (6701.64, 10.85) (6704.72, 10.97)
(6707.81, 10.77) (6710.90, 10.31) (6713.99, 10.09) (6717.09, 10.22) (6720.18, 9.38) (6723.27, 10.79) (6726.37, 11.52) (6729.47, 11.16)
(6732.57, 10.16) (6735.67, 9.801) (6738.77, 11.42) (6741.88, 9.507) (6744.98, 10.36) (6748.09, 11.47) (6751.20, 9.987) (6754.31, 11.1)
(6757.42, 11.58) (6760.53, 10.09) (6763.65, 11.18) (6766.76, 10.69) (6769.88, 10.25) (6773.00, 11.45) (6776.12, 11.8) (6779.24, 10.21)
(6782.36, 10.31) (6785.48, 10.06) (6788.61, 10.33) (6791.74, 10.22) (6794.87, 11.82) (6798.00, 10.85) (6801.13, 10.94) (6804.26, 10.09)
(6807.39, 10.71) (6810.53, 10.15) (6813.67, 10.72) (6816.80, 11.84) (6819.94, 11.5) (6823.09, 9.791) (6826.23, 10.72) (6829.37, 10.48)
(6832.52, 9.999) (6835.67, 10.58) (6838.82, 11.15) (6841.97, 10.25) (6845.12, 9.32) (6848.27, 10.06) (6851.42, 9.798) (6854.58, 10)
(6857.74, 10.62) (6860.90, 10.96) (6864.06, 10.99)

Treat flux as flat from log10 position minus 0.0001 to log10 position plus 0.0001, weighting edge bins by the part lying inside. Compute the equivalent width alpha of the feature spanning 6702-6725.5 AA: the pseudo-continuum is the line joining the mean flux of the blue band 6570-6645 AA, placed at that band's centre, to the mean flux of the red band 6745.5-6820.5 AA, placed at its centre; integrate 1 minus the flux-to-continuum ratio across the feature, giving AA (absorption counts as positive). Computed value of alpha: 1.1 AA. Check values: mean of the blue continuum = 11.2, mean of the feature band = 10.4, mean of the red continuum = 10.8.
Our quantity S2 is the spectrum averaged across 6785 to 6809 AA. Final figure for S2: 10.7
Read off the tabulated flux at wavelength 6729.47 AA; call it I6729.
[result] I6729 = 11.16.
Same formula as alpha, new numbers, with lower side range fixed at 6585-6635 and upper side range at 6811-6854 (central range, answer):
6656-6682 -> 0.01 AA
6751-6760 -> -0.19 AA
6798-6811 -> 0.00 AA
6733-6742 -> 0.34 AA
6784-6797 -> -0.04 AA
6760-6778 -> -0.48 AA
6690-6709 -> 0.03 AA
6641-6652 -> 0.07 AA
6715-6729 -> 0.38 AA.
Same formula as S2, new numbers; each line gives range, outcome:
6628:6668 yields 11.2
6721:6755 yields 10.6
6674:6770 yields 10.7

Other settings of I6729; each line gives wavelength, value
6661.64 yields 11.18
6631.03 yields 11.34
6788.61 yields 10.33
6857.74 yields 10.62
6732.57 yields 10.16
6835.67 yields 10.58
